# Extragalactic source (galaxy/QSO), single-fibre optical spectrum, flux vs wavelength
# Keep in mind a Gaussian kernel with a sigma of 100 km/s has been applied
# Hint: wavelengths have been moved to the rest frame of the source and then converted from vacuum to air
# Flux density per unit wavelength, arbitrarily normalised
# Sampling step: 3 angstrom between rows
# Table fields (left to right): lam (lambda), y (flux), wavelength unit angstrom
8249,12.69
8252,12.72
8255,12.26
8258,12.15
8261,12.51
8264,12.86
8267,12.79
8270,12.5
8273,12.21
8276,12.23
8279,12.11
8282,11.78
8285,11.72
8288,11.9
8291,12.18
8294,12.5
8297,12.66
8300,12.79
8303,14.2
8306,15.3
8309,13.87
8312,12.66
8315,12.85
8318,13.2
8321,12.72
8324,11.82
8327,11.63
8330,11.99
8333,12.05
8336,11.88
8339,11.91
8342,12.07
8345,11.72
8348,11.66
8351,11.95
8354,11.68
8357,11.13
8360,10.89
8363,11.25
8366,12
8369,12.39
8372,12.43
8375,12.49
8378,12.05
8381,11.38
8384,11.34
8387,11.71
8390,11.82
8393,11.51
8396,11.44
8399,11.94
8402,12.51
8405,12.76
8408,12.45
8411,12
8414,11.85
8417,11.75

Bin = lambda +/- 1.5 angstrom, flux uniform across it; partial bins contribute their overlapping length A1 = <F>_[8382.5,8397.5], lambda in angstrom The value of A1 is 11.6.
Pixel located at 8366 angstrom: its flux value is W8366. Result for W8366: 12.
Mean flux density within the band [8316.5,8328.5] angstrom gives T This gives 12.3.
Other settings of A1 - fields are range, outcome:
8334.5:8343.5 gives 12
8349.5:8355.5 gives 11.8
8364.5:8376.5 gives 12.3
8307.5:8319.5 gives 13.1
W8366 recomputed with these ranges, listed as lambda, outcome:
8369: 12.39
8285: 11.72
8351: 11.95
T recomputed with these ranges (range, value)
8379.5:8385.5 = 11.4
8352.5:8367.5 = 11.4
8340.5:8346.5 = 11.9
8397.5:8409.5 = 12.4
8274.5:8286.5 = 12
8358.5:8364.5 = 11.1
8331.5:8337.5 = 12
